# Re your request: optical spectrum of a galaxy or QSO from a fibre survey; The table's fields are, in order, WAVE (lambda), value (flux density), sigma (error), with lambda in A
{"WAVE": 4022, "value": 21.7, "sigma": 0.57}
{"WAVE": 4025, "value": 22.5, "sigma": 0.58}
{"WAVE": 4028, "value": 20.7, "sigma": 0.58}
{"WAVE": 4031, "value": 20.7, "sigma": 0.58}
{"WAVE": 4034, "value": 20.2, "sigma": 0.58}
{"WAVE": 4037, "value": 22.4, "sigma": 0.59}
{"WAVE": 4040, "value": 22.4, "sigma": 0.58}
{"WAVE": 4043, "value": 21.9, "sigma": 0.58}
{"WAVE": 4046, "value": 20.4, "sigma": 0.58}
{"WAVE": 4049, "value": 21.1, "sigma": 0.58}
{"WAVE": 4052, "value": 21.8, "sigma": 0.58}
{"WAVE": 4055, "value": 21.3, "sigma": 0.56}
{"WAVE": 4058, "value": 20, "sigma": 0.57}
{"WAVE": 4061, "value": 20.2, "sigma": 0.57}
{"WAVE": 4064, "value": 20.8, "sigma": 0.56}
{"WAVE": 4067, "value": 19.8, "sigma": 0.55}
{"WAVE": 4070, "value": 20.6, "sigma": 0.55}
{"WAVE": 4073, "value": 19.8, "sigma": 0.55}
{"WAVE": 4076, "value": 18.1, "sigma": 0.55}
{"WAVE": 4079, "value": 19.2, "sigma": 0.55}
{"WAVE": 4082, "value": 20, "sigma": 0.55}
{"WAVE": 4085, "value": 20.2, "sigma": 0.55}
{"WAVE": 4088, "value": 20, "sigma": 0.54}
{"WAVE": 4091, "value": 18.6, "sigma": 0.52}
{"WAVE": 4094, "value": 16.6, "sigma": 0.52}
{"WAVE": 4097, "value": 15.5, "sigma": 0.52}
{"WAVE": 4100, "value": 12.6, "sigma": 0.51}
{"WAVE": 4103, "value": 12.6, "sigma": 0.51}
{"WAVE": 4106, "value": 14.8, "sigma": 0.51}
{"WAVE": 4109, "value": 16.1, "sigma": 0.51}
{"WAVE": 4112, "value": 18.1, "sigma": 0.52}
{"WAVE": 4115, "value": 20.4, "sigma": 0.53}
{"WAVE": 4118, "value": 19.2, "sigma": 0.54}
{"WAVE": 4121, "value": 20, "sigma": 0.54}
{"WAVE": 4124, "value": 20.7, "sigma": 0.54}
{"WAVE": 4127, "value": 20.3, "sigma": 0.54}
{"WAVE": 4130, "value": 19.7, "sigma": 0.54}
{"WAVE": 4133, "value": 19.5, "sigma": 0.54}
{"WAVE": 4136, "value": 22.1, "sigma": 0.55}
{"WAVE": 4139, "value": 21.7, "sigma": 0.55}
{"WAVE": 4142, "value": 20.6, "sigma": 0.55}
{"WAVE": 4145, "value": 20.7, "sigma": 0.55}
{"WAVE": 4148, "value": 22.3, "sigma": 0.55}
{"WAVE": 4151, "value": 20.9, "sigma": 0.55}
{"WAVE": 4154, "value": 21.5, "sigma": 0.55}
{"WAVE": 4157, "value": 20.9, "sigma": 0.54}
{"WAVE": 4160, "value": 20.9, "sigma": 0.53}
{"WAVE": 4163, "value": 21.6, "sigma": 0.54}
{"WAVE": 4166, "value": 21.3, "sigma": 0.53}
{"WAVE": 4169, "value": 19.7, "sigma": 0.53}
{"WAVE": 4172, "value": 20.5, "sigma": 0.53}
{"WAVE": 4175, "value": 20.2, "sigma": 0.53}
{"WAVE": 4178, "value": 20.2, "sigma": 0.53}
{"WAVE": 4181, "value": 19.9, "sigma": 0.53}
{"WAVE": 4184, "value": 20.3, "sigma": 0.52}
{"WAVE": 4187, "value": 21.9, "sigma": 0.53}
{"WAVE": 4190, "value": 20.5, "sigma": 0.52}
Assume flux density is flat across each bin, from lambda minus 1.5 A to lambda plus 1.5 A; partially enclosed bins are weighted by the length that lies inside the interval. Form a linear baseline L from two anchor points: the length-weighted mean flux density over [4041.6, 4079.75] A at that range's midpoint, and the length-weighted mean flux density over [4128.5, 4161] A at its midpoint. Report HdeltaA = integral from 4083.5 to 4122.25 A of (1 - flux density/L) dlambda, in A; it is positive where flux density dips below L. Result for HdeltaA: 6.42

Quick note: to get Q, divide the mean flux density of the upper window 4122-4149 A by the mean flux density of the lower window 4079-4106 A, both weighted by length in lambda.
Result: 1.2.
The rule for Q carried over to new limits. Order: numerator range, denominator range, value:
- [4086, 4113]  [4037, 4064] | 0.76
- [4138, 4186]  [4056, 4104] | 1.13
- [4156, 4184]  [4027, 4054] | 0.97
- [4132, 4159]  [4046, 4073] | 1.03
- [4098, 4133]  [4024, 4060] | 0.83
